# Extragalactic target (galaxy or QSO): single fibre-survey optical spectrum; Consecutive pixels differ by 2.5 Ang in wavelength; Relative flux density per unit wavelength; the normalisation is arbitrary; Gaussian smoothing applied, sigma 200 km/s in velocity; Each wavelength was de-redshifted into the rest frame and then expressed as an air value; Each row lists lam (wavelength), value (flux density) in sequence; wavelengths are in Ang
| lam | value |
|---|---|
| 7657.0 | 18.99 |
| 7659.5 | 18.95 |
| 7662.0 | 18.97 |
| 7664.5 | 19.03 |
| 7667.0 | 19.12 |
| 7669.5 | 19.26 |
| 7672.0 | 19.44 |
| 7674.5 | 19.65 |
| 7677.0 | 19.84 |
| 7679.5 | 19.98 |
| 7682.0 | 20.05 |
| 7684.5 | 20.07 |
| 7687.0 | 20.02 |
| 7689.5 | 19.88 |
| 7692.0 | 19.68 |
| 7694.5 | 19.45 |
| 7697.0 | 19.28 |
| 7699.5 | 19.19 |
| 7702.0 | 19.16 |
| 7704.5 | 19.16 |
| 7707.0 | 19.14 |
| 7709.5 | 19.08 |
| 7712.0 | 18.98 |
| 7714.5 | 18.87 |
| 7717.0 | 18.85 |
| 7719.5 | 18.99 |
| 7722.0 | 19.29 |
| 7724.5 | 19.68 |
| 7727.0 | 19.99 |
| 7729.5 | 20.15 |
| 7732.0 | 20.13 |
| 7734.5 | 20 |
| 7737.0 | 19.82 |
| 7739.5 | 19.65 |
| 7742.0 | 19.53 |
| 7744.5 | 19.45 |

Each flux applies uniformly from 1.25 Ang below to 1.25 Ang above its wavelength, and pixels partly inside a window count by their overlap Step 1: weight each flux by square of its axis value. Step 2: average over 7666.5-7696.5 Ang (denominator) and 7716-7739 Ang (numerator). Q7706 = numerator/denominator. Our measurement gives 1.01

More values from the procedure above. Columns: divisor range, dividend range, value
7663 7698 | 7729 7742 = 1.03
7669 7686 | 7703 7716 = 0.97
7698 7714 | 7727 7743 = 1.05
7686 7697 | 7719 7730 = 1.01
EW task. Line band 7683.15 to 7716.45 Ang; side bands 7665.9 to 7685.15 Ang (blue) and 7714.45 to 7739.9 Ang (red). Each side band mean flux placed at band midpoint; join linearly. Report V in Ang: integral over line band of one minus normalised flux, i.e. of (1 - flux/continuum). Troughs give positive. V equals 0.5 Ang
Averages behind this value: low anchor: 19.7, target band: 19.4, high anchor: 19.6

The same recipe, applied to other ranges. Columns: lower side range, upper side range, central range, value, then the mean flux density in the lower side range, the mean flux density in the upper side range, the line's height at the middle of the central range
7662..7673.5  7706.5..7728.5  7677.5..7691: -0.5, 19.2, 19.2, 19.2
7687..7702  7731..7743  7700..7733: 0.6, 19.5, 19.8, 19.7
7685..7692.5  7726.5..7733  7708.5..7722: 0.7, 19.9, 20.1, 20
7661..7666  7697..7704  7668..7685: -0.6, 19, 19.2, 19.1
